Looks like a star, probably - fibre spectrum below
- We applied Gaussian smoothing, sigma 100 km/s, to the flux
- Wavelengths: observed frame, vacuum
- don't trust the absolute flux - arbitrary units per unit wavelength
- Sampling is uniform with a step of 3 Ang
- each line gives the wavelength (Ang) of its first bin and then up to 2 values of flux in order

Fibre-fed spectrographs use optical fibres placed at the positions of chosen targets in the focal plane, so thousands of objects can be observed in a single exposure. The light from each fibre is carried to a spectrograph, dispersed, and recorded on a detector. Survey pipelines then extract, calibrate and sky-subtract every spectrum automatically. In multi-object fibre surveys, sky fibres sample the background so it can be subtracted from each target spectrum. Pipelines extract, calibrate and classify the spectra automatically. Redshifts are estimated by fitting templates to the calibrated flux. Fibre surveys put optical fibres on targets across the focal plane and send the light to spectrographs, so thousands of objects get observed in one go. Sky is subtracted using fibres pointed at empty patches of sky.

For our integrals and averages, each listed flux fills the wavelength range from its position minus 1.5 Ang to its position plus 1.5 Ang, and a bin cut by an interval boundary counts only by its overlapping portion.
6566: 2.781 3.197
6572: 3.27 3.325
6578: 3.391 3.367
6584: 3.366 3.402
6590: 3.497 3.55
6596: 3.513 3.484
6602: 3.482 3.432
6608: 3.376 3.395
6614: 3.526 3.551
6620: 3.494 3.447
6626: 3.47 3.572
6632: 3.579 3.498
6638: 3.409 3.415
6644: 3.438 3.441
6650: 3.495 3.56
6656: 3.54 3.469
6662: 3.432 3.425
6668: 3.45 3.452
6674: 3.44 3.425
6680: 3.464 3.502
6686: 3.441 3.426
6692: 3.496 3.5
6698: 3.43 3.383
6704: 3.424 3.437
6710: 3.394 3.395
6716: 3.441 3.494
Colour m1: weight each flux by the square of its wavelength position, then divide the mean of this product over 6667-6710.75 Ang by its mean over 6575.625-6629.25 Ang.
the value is 1.0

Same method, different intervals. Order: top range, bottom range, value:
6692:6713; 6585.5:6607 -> 1.02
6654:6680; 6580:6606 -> 1.02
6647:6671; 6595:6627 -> 1.02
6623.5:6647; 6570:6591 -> 1.05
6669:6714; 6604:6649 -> 1.01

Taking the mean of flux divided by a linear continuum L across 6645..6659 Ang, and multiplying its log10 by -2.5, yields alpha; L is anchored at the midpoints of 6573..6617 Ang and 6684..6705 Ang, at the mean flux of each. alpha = -0.02 mag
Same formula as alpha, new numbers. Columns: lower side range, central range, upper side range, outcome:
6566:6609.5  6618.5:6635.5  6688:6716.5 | -0.03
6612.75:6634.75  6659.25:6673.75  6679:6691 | 0.01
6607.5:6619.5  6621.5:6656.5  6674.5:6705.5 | -0.01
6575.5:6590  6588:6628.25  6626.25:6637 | 0.00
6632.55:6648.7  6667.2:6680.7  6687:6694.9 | 0.00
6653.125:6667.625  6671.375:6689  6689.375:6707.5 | 0.00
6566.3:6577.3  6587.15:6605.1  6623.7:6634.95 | -0.04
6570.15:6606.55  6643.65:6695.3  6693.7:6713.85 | -0.01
